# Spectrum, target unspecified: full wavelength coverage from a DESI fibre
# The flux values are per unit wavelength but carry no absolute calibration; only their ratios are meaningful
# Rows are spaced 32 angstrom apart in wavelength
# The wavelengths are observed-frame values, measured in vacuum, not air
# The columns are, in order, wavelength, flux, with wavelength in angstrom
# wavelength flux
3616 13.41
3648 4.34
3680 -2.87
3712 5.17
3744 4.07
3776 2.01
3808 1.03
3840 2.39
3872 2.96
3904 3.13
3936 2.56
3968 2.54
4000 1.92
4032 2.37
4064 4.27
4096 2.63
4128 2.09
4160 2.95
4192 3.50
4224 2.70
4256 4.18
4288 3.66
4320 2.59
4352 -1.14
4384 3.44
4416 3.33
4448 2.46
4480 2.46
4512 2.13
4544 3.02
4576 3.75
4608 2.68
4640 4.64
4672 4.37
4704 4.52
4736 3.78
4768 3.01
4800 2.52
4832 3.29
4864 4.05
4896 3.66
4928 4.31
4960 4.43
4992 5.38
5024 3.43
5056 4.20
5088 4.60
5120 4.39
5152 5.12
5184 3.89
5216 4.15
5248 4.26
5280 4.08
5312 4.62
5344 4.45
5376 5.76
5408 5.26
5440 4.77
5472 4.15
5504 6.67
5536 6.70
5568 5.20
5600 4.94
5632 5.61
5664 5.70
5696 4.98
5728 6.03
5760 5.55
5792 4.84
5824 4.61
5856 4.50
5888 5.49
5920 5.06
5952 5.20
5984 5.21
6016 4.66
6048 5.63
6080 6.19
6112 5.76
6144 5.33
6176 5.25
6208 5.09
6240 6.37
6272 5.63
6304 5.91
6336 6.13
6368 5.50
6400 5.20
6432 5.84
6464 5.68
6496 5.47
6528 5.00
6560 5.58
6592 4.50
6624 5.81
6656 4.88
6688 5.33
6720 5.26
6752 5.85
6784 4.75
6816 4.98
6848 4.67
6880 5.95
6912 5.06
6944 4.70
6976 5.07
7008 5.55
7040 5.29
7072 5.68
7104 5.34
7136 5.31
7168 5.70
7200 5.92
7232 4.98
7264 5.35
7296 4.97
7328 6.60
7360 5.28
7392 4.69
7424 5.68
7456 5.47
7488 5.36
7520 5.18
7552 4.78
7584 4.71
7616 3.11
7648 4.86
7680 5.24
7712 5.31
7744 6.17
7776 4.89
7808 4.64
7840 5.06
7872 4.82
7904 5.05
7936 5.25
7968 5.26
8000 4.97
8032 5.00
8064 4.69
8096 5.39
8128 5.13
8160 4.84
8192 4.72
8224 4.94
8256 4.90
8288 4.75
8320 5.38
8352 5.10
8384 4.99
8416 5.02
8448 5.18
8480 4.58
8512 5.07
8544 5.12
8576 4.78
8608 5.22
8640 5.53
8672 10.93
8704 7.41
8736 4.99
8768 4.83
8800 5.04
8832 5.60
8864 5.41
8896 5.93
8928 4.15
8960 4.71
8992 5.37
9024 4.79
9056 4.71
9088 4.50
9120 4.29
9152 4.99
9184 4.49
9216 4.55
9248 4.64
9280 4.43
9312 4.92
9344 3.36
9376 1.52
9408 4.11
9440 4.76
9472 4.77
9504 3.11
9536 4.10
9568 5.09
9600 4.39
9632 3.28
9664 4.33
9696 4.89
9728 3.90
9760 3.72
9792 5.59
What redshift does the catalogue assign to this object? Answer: 0.321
